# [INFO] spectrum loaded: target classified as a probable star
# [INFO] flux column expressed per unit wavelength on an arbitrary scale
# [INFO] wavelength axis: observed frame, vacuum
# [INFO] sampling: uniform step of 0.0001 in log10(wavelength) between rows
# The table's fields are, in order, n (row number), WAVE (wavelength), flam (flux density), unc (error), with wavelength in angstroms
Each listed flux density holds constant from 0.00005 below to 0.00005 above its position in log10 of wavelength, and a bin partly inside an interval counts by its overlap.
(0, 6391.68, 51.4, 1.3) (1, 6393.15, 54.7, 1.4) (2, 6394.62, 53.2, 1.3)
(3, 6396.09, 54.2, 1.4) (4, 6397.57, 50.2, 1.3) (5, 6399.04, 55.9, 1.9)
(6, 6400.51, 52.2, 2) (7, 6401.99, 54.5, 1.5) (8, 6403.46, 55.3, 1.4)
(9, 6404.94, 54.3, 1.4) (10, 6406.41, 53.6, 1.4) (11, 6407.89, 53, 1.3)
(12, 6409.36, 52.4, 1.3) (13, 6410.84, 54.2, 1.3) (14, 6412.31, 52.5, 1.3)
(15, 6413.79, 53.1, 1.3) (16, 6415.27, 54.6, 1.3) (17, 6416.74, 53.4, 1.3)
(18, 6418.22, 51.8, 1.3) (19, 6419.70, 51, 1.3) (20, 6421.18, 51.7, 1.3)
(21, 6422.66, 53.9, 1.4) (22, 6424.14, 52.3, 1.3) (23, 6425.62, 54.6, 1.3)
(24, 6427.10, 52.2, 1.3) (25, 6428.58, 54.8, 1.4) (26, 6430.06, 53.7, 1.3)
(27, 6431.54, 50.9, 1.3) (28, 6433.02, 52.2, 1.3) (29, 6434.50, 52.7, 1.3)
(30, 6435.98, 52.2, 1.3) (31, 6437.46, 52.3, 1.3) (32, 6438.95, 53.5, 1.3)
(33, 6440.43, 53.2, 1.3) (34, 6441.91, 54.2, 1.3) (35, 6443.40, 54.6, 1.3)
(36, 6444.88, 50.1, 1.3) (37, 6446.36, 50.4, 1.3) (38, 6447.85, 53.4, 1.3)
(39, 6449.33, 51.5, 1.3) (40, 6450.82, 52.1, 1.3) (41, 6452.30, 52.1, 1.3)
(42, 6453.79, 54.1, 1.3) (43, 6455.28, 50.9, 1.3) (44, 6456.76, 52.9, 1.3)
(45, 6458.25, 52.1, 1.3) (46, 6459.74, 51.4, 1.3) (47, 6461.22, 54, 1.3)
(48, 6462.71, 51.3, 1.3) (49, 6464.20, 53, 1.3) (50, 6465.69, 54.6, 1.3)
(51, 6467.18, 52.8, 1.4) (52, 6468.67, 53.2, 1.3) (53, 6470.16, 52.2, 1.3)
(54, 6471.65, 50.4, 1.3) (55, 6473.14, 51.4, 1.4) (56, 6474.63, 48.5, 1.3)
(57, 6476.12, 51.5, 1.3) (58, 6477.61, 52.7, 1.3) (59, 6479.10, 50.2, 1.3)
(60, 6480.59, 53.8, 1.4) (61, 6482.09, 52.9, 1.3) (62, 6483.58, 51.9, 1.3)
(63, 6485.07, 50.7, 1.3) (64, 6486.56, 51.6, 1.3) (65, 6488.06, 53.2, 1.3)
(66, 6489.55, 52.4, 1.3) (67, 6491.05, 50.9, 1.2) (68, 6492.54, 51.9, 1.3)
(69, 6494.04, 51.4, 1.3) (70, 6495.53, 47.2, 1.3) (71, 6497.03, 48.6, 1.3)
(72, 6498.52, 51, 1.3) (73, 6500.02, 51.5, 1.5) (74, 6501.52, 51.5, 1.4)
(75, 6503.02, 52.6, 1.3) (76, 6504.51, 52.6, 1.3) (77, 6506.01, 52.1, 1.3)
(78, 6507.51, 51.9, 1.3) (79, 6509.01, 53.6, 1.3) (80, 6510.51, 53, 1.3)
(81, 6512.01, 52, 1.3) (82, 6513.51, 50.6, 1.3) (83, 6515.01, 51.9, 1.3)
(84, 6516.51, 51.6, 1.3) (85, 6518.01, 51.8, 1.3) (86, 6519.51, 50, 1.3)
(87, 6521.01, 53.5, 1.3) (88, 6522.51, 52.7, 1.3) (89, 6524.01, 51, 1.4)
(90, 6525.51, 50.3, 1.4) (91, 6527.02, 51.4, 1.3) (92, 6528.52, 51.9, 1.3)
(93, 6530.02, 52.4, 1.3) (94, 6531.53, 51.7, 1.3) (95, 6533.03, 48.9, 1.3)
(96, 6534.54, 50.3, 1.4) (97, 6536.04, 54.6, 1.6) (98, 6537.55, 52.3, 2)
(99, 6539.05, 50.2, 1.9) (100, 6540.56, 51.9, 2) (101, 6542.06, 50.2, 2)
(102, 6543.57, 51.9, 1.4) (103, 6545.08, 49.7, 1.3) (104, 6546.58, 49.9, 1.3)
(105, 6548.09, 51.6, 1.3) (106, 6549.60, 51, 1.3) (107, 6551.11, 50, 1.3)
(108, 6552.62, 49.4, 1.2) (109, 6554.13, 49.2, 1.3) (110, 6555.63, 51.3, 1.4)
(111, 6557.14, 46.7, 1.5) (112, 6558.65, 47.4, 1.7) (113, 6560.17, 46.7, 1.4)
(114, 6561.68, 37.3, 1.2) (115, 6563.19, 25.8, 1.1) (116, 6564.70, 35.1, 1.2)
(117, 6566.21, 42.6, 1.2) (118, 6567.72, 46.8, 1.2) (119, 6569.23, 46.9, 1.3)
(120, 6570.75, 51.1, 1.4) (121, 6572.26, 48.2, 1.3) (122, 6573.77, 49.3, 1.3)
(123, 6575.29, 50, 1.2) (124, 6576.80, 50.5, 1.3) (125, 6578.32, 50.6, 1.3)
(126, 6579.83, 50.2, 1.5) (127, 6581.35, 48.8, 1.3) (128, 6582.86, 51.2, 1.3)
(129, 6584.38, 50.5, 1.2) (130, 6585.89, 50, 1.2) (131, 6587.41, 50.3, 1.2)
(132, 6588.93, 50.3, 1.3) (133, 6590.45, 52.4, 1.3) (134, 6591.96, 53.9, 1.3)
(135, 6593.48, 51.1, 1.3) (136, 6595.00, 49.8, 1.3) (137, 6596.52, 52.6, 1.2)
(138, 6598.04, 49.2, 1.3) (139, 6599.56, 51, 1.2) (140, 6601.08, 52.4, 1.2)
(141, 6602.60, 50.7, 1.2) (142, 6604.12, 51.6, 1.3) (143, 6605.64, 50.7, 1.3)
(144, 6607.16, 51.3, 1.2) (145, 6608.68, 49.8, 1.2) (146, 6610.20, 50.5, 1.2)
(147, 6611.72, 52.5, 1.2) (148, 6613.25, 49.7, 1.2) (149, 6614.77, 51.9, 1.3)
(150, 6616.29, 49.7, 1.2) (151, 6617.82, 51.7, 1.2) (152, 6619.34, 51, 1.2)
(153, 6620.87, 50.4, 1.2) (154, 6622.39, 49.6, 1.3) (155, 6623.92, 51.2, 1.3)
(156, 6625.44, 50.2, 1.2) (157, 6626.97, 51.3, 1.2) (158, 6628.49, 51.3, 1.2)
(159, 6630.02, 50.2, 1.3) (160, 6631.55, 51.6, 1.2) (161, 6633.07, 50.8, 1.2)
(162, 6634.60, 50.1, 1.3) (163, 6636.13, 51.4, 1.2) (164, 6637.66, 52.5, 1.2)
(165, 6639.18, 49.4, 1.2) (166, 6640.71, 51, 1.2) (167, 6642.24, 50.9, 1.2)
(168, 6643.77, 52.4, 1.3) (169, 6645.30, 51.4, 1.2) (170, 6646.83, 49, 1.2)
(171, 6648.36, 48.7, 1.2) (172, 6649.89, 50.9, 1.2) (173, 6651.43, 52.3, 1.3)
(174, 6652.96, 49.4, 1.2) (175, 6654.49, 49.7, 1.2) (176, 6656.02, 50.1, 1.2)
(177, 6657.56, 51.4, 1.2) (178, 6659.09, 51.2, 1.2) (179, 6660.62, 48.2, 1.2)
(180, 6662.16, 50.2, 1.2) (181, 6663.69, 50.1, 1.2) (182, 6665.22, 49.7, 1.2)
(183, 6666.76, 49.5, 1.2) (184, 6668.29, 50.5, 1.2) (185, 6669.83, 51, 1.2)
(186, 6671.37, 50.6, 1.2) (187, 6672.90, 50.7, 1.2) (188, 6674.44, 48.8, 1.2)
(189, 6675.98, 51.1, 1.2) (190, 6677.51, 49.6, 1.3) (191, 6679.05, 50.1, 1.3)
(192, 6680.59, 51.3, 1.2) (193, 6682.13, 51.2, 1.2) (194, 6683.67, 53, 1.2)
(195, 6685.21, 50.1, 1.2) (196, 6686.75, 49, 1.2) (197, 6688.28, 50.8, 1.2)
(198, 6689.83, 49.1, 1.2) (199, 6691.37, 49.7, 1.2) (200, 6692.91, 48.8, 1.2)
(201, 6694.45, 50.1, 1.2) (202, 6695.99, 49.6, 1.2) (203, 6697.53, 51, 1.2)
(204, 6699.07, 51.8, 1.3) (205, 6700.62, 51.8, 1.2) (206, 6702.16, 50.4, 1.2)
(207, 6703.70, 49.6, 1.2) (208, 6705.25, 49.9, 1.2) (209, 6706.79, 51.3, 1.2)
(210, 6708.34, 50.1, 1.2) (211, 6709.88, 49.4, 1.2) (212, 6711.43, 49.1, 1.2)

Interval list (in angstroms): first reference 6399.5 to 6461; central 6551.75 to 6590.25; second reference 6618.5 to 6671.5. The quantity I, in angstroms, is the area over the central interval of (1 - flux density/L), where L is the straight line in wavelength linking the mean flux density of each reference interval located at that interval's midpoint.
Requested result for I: 3.1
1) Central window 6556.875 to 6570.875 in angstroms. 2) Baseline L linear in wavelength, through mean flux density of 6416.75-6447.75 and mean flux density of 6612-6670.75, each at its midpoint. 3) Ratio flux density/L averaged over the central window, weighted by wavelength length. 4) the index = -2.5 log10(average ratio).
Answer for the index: 0.22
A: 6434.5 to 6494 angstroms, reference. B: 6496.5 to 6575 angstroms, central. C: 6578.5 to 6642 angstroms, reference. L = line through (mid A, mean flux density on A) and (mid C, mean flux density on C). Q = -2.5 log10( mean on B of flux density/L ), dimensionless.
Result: 0.043 mag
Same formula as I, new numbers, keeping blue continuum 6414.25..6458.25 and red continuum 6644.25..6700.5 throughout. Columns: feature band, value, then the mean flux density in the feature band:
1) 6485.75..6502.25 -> 0.3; 51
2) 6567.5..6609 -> 0.6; 50.5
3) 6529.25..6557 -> 0.4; 50.8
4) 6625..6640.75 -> -0.1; 50.9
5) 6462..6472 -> 0.0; 52.6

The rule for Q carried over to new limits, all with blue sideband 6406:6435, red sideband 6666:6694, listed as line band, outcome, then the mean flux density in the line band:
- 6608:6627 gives 0.00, 50.7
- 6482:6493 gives 0.01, 51.9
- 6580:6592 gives 0.01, 50.7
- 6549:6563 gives 0.11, 46.7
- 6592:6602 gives 0.00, 51.2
